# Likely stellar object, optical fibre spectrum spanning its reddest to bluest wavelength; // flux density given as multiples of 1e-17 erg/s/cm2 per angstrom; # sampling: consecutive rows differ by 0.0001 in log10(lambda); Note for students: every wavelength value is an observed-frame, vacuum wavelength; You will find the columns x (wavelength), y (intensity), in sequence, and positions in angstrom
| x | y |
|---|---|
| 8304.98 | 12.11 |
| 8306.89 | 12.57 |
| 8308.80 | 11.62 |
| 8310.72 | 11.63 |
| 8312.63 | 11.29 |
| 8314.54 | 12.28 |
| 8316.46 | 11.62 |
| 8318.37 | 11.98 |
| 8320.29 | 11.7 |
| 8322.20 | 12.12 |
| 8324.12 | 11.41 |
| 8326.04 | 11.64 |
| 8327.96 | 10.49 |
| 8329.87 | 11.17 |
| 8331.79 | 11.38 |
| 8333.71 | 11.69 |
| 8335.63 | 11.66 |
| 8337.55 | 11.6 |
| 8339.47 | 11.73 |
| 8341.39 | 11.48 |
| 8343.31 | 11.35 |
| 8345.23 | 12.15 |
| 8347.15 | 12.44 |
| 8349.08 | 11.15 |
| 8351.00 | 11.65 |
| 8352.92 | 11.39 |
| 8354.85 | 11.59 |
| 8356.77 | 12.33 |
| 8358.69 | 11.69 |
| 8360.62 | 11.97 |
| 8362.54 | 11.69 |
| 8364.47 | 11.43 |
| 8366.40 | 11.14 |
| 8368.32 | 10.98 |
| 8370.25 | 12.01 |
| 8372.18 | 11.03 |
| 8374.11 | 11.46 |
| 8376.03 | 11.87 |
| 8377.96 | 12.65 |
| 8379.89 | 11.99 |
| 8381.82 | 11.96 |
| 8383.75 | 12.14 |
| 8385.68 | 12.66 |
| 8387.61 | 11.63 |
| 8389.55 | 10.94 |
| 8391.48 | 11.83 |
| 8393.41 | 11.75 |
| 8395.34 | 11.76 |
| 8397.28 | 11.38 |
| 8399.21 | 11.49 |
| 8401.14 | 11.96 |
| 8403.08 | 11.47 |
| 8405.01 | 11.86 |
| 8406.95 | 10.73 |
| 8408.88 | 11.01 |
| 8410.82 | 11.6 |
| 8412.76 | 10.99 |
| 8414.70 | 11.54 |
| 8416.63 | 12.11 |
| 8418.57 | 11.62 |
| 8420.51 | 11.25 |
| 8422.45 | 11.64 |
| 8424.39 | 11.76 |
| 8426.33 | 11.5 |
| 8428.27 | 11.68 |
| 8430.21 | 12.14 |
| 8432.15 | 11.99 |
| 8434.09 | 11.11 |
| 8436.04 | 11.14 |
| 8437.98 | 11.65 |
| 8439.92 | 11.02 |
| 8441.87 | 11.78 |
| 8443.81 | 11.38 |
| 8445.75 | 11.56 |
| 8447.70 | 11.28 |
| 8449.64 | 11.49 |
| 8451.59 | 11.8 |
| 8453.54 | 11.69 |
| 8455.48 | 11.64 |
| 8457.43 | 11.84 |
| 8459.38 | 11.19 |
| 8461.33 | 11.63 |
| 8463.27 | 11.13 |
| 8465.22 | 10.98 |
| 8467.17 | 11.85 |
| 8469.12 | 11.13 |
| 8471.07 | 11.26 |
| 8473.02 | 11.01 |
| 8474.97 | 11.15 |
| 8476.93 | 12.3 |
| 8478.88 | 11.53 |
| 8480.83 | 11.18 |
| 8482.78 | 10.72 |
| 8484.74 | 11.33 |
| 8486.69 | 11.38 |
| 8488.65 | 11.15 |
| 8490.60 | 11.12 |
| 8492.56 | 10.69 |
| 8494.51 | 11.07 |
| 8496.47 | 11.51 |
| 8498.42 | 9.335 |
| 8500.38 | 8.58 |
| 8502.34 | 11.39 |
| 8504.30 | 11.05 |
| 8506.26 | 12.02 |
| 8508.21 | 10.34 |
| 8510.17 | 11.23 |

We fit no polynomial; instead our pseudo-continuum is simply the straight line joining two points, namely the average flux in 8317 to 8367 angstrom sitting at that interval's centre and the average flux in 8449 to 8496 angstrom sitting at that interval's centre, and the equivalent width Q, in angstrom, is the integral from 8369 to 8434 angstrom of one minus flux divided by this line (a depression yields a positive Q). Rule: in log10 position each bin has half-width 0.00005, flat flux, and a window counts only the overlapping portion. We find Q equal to -0.99 angstrom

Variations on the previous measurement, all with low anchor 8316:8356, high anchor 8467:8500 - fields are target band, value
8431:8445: -0.2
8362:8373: 0.1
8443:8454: -0.3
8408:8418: -0.1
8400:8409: -0.1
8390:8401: -0.2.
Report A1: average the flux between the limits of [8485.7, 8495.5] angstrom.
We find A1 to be 11.1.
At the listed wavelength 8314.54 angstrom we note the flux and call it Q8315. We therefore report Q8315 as 12.28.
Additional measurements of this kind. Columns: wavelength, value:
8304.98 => 12.11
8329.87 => 11.17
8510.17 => 11.23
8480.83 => 11.18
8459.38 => 11.19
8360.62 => 11.97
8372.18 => 11.03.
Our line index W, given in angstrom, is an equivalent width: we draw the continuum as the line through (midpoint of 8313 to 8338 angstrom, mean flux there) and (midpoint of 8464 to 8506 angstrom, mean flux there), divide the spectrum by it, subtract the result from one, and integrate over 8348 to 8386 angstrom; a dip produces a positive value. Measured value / -0.9 angstrom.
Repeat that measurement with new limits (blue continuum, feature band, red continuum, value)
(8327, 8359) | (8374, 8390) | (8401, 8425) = -0.6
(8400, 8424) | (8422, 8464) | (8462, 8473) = -0.7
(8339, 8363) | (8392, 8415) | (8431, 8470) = 0.3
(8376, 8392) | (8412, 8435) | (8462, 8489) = 0.1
